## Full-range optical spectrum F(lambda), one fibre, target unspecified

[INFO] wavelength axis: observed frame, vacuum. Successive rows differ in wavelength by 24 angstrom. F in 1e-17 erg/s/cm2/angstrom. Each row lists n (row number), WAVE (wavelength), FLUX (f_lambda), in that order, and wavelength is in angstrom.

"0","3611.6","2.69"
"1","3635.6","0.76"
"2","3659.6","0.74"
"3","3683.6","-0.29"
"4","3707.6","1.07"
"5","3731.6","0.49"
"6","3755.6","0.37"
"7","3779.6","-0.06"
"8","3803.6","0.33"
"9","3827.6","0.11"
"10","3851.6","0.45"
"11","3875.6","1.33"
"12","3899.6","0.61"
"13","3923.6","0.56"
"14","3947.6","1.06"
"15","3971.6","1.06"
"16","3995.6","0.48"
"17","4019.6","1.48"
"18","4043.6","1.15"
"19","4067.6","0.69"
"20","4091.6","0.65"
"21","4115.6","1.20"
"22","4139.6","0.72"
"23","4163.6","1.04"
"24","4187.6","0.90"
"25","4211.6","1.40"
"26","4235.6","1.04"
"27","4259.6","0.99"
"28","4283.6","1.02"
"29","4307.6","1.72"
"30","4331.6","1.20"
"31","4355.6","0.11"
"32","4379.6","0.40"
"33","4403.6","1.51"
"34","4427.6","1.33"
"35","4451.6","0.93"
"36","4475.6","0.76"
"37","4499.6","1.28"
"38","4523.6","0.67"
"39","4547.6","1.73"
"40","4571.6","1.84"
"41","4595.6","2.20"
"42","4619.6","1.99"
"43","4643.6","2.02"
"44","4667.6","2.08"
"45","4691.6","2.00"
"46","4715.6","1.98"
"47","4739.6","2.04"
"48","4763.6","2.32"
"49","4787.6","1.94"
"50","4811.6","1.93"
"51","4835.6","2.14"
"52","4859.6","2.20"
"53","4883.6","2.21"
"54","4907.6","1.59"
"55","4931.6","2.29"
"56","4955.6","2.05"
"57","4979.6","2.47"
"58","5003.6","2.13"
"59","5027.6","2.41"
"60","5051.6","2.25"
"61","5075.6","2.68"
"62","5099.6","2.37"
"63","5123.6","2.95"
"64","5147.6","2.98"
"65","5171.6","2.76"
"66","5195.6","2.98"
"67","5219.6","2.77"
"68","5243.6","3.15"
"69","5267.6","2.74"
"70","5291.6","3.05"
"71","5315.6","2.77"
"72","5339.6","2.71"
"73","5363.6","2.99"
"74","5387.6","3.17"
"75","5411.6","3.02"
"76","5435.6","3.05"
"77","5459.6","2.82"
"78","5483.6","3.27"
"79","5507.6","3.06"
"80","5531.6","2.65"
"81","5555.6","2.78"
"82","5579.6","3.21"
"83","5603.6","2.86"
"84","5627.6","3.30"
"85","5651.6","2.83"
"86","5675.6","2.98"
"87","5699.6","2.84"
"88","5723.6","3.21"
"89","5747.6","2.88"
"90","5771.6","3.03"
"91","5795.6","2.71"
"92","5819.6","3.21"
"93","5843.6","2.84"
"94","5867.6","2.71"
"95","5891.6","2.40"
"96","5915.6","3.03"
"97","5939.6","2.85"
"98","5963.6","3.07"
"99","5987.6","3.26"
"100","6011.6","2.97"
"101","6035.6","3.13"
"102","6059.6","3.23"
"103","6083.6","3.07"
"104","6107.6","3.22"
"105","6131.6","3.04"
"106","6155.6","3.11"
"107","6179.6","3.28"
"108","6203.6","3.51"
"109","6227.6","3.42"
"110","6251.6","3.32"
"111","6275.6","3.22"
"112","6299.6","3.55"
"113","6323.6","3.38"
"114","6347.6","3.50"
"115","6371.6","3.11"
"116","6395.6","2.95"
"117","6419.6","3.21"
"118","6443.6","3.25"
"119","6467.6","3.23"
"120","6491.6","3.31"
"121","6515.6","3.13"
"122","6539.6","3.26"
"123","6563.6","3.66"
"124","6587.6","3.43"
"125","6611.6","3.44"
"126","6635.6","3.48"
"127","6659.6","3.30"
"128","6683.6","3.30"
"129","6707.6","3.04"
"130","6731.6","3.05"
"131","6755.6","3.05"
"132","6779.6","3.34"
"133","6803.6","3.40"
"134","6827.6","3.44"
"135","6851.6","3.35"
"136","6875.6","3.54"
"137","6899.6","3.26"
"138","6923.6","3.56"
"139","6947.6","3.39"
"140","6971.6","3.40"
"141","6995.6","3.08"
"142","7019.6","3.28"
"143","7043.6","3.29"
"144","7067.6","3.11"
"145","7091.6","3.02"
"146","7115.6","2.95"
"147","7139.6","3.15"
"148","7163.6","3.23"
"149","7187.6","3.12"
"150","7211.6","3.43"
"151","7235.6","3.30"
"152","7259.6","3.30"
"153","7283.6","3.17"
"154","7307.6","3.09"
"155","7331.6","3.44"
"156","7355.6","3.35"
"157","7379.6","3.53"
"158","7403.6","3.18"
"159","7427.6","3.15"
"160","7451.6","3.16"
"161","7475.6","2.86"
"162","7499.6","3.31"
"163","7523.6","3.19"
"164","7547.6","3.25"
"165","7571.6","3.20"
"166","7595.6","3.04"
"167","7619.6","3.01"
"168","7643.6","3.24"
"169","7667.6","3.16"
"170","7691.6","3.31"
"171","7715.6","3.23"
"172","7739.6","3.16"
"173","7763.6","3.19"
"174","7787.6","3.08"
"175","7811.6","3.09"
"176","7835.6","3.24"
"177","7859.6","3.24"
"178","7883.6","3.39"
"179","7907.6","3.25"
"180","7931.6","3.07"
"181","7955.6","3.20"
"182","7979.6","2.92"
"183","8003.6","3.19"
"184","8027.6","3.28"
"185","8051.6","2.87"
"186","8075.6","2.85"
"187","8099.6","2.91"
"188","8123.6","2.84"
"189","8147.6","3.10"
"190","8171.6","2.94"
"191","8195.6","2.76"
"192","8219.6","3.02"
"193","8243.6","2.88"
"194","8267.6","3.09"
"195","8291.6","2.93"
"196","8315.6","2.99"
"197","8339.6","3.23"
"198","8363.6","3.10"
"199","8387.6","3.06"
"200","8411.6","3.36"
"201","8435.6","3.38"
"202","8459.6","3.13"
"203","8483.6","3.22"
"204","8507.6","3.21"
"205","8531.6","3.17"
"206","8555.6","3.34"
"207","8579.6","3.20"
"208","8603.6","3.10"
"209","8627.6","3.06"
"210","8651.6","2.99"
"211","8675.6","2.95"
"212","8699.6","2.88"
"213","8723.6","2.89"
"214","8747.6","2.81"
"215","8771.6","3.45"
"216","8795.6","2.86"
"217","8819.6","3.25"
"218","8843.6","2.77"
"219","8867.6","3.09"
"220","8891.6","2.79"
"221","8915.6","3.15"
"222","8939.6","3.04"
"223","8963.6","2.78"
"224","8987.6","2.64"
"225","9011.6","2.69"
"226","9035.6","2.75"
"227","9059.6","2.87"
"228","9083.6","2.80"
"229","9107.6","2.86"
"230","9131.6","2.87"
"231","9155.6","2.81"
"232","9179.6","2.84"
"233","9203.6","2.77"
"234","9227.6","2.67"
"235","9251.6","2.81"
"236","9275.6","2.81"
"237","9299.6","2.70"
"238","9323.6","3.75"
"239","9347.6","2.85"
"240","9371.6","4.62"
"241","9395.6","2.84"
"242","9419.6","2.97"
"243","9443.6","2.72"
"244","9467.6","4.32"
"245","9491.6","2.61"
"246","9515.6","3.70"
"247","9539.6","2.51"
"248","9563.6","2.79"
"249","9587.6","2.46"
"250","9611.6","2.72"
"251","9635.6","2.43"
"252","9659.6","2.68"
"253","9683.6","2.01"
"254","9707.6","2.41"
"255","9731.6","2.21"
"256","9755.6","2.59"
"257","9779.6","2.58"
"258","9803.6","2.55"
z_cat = 0.140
